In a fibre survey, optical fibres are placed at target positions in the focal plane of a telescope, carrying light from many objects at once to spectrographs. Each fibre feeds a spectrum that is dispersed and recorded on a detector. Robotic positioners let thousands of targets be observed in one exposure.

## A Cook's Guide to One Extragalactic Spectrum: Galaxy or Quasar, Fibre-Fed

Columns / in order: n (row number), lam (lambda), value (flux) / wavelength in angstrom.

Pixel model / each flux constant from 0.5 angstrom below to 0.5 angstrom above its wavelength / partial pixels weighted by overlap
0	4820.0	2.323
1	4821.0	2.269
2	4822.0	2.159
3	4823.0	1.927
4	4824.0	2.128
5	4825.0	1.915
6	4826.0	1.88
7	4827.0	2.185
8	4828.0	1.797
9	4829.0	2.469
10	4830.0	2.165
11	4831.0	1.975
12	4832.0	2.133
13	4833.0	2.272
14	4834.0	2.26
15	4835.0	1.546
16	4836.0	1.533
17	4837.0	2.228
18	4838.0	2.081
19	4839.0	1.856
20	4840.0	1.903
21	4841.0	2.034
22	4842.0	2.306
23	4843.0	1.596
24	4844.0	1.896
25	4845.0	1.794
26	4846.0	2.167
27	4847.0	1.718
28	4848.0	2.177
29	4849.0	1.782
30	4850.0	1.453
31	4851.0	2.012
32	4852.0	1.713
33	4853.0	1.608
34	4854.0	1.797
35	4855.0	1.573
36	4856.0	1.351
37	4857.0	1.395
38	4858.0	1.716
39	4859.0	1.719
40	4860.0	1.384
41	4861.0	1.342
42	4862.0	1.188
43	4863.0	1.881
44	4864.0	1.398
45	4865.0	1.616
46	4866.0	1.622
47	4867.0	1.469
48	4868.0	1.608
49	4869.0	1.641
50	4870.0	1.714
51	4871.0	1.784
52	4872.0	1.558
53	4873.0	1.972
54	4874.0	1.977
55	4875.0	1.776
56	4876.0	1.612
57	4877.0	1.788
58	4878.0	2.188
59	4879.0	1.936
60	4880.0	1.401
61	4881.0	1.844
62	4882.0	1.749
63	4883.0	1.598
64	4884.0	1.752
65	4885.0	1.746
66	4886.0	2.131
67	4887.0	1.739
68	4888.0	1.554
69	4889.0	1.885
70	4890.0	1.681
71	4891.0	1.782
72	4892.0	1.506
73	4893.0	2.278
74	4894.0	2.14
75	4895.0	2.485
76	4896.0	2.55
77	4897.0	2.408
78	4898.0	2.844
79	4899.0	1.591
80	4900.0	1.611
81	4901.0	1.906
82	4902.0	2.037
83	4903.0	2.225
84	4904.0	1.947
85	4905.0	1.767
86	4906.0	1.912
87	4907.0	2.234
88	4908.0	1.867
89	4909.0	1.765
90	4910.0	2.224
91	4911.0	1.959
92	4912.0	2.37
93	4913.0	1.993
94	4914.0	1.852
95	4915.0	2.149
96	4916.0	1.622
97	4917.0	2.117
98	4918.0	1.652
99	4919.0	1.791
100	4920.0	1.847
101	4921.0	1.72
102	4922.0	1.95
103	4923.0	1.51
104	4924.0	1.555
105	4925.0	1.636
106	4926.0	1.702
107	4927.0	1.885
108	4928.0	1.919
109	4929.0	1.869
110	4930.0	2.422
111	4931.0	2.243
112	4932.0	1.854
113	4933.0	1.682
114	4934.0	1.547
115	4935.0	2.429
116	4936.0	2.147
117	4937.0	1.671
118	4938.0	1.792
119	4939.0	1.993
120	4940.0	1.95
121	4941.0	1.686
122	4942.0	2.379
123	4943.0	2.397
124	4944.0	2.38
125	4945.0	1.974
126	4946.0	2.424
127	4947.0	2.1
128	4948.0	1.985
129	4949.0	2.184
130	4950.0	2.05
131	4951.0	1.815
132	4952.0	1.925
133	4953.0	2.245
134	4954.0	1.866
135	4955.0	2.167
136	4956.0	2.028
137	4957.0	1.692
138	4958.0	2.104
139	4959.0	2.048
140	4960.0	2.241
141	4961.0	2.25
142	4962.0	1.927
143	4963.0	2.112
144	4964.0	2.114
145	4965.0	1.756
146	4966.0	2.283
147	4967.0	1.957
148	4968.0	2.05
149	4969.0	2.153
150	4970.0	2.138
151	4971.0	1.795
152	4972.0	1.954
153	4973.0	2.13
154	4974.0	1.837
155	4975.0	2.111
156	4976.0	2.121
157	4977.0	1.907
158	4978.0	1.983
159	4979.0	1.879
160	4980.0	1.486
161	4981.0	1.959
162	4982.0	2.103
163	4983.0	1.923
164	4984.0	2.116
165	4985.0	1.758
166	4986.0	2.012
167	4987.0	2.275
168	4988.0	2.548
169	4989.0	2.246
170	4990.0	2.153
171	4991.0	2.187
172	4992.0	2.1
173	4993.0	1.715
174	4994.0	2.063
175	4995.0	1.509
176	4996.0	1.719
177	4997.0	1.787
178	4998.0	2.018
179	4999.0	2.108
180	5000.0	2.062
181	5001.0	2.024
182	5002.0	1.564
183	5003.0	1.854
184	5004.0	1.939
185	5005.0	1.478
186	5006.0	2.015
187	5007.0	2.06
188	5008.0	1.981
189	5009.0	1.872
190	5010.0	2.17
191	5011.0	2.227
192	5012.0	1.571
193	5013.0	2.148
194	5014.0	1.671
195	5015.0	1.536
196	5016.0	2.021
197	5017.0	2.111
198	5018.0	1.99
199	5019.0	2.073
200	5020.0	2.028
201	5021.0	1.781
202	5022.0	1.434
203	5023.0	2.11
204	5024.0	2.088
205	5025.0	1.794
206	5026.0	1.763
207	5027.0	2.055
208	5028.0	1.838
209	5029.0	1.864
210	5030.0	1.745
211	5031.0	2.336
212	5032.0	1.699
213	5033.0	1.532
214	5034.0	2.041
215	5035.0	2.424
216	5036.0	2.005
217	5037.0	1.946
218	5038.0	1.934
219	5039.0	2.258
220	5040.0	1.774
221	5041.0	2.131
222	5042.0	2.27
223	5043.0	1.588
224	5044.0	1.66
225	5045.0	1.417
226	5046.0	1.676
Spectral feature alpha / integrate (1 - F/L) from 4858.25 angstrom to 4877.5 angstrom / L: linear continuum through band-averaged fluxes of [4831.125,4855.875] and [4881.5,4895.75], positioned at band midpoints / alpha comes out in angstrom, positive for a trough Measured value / 2.49 angstrom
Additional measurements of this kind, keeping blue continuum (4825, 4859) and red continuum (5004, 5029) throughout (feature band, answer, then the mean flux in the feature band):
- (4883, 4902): -0.8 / 1.97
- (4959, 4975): -1.2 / 2.05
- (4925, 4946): -1.1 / 2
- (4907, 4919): -0.4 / 1.97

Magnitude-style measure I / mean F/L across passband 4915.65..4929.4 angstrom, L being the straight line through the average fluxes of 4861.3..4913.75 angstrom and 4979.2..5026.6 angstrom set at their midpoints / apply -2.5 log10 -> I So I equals 0.07 mag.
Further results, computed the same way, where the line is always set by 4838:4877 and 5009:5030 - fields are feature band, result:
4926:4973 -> -0.116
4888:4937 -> -0.099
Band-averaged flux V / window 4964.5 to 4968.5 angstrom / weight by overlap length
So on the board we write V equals 2.01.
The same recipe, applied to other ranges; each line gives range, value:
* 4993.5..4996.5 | 1.76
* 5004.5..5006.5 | 1.75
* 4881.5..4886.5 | 1.8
